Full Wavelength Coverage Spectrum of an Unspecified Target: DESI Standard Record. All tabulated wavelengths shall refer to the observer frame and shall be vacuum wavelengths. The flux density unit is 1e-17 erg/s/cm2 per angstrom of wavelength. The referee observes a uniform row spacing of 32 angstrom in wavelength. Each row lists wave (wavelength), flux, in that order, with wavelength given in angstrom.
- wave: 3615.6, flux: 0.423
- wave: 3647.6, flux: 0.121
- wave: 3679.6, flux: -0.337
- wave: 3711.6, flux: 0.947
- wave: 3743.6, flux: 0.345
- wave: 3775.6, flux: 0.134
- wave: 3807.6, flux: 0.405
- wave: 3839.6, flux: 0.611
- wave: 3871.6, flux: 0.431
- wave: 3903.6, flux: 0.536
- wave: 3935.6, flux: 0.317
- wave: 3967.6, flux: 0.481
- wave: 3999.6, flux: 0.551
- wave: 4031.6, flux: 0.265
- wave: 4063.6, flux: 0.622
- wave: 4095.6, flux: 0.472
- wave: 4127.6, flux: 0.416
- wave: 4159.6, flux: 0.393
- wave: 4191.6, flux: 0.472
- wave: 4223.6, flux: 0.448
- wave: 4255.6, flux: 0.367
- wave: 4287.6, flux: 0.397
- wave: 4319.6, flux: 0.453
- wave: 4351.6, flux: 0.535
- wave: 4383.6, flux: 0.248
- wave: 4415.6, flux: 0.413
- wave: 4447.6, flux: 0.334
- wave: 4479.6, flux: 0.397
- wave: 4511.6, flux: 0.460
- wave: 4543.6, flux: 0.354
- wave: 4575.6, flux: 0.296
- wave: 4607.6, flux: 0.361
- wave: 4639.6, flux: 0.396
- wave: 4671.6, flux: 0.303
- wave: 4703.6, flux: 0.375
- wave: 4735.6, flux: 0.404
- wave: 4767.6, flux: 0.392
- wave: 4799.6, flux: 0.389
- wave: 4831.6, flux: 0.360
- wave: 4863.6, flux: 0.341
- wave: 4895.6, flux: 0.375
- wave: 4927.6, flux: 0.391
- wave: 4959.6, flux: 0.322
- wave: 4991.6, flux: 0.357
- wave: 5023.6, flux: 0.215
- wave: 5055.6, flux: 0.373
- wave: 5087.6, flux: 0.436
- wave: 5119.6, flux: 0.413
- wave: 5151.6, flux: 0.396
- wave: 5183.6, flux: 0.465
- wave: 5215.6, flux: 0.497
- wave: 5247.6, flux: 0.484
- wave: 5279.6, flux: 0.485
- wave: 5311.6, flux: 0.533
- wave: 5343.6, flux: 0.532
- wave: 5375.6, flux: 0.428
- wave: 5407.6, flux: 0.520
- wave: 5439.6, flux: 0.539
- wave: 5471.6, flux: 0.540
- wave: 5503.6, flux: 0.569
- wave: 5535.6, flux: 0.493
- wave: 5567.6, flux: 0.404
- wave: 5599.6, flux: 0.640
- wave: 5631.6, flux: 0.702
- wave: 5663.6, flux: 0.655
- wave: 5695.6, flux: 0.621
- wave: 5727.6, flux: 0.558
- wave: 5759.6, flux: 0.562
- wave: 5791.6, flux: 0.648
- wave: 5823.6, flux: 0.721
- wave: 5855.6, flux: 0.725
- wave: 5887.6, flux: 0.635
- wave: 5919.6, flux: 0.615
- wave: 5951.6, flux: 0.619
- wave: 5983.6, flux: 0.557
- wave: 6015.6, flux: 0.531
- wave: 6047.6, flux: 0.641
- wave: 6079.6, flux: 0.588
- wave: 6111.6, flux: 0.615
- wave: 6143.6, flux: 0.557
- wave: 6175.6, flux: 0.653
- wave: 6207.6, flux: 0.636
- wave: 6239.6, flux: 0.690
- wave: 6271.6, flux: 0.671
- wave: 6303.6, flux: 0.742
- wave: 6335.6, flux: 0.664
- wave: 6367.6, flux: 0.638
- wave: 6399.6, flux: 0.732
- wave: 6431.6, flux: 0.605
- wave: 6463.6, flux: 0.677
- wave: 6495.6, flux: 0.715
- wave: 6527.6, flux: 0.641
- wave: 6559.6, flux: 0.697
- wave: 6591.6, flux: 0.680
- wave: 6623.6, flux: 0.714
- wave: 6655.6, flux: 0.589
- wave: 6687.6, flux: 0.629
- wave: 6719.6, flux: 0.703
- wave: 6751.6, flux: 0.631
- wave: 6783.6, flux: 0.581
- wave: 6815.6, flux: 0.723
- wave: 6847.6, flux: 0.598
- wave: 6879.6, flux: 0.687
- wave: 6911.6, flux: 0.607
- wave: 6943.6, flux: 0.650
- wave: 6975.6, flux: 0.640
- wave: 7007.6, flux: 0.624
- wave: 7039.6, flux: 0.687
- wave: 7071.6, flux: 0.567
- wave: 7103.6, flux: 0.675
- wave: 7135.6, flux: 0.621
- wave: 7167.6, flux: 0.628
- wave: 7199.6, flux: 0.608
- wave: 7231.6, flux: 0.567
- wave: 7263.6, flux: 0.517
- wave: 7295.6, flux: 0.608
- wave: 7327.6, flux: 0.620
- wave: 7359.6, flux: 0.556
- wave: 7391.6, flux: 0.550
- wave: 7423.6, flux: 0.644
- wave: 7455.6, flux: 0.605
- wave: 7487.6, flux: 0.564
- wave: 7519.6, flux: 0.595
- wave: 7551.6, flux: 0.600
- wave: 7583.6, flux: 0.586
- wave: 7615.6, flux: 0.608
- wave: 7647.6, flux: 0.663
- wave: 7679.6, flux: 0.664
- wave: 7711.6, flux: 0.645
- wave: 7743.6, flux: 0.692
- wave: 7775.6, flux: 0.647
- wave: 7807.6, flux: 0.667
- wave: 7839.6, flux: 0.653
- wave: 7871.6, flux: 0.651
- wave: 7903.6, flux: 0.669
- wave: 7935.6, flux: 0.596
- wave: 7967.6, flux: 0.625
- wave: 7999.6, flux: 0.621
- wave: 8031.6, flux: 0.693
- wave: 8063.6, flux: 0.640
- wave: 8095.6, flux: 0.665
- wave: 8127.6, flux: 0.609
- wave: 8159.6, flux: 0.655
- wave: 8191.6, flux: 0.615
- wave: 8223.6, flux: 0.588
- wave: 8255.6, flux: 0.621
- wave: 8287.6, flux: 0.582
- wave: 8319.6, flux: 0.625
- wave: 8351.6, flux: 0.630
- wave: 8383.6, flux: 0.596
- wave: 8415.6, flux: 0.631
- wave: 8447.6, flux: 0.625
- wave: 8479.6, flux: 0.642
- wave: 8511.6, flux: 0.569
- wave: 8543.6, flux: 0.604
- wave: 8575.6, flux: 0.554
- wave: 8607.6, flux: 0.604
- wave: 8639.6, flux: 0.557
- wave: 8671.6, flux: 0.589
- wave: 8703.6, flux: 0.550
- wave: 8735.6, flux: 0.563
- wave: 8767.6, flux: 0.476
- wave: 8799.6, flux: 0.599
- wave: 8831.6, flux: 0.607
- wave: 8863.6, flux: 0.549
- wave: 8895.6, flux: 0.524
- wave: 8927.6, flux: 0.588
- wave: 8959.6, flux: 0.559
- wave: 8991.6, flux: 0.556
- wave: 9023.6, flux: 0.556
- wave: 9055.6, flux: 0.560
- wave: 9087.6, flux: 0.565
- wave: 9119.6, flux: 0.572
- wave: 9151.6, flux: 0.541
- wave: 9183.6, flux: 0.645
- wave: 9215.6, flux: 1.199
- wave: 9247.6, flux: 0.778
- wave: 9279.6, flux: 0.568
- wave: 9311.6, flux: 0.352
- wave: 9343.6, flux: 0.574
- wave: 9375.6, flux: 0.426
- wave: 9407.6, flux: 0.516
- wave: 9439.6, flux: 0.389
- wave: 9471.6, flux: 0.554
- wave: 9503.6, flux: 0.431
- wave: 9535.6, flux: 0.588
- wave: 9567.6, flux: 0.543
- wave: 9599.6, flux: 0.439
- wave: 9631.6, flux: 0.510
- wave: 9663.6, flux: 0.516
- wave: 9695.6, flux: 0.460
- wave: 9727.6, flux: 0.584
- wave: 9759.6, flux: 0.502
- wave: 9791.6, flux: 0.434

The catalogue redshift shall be 0.403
